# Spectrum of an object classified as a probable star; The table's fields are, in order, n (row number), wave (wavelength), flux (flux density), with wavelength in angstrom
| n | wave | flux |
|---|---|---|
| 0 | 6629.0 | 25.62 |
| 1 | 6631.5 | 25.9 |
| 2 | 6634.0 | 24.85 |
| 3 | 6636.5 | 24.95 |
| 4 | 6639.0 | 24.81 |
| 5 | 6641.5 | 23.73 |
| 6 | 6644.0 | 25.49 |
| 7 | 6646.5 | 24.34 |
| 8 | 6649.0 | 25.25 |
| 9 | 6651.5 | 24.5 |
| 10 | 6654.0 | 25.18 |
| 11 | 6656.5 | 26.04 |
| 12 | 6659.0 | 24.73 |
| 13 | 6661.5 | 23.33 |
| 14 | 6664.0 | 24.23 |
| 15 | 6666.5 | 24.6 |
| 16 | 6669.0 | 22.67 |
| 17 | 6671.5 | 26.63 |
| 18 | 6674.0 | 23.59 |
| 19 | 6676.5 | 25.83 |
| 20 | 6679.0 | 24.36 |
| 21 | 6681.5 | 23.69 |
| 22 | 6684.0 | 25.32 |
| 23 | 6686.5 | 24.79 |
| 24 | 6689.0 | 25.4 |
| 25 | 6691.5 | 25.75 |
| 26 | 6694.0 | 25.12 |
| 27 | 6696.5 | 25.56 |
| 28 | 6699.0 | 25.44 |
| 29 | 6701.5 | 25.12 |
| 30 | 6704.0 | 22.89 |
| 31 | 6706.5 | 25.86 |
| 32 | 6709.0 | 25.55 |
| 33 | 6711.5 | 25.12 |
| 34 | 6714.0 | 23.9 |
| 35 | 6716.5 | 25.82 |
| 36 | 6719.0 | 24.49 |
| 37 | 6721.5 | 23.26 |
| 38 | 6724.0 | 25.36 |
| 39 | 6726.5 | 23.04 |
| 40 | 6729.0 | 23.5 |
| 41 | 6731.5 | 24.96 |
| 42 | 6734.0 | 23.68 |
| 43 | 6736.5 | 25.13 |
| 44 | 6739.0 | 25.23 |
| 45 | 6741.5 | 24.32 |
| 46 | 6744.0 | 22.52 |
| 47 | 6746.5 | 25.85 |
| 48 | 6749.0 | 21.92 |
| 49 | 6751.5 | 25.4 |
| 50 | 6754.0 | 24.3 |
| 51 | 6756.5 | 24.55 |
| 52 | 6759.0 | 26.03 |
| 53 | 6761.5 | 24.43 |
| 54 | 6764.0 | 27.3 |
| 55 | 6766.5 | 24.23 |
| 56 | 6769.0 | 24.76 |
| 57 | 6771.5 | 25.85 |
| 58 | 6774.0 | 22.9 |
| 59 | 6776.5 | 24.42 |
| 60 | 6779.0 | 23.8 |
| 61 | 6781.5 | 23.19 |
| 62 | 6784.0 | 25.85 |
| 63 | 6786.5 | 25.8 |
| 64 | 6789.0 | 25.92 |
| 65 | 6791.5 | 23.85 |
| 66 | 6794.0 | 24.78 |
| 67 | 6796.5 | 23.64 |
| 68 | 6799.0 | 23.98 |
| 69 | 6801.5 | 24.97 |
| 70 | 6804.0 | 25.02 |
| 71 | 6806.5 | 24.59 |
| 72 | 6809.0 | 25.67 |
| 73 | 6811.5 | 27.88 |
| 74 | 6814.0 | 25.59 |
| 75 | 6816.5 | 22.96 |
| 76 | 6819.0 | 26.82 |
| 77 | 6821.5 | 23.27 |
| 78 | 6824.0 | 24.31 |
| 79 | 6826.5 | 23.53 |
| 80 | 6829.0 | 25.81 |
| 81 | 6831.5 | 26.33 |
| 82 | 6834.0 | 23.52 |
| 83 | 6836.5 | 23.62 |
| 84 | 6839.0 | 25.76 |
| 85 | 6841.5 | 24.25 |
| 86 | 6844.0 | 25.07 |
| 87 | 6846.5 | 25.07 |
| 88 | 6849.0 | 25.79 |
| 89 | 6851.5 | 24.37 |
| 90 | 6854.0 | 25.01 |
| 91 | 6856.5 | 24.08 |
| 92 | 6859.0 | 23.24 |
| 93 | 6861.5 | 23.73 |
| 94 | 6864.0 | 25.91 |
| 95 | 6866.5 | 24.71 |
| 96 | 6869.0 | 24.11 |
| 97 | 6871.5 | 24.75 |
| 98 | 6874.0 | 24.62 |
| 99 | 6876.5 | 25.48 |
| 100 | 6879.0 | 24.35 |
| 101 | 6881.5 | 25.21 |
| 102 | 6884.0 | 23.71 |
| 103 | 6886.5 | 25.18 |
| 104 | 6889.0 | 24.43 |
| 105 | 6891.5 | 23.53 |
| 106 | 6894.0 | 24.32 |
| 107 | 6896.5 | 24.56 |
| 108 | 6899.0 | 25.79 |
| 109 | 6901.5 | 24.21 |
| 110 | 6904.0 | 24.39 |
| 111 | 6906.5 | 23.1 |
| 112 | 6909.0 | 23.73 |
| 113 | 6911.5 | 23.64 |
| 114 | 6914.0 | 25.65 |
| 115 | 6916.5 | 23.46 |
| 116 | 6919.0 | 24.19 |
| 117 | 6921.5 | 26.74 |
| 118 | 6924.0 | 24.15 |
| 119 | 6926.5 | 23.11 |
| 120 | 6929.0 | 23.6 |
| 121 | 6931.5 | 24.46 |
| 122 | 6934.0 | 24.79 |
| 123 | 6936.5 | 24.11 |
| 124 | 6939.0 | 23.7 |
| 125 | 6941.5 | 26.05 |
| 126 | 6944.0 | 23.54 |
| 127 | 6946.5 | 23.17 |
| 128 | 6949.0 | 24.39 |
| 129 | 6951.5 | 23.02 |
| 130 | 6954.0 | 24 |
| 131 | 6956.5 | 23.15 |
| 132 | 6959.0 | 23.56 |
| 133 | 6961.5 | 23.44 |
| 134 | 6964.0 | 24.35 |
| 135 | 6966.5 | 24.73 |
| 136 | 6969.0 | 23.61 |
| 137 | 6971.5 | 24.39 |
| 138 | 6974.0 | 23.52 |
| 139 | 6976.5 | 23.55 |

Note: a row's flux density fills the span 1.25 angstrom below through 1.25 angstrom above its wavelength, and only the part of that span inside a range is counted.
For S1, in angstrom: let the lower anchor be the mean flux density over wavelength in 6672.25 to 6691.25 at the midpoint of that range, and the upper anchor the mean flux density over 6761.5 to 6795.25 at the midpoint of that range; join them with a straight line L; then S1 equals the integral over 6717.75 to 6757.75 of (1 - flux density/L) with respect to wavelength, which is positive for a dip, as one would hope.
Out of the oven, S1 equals 1.0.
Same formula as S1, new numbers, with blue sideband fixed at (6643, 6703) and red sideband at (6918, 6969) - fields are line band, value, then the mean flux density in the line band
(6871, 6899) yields -0.4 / 24.6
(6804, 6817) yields -0.5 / 25.4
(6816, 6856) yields -0.6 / 24.7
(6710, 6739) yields 0.3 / 24.4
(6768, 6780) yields 0.1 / 24.3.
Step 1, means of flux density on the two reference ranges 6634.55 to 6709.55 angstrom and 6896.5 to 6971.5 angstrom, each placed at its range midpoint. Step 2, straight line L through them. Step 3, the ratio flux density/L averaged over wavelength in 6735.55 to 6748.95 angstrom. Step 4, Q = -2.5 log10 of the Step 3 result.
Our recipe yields 0.01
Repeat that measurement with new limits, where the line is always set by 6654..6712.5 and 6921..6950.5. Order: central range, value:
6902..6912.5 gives 0.03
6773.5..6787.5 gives 0.01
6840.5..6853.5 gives -0.02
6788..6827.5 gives -0.01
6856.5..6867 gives 0.00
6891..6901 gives -0.01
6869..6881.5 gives -0.02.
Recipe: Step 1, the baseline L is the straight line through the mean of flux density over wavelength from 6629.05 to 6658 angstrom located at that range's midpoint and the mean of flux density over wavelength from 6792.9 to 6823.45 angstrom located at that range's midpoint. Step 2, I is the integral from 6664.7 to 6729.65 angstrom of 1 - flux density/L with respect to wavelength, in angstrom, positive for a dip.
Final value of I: 0.7 angstrom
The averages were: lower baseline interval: 25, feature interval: 24.7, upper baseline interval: 24.9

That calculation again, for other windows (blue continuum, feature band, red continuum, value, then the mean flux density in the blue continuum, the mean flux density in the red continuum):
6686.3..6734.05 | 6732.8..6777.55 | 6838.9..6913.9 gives 0.2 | 24.8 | 24.5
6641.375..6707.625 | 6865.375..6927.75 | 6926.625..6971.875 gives -0.8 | 24.8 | 24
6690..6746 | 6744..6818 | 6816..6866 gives -0.4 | 24.6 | 24.6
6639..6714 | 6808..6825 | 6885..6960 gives -0.5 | 24.8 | 24.2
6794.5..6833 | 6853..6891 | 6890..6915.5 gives 0.0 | 24.9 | 24.3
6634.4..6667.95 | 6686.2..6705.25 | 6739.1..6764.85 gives -0.3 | 24.7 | 24.6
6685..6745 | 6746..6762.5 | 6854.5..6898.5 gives 0.0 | 24.7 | 24.5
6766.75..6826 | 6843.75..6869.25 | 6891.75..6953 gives -0.2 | 24.7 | 24.2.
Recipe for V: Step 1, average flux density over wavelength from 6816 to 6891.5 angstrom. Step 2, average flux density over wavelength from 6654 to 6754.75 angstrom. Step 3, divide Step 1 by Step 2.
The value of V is 1.0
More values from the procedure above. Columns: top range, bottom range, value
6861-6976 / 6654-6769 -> 0.98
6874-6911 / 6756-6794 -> 0.98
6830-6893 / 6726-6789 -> 1.00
